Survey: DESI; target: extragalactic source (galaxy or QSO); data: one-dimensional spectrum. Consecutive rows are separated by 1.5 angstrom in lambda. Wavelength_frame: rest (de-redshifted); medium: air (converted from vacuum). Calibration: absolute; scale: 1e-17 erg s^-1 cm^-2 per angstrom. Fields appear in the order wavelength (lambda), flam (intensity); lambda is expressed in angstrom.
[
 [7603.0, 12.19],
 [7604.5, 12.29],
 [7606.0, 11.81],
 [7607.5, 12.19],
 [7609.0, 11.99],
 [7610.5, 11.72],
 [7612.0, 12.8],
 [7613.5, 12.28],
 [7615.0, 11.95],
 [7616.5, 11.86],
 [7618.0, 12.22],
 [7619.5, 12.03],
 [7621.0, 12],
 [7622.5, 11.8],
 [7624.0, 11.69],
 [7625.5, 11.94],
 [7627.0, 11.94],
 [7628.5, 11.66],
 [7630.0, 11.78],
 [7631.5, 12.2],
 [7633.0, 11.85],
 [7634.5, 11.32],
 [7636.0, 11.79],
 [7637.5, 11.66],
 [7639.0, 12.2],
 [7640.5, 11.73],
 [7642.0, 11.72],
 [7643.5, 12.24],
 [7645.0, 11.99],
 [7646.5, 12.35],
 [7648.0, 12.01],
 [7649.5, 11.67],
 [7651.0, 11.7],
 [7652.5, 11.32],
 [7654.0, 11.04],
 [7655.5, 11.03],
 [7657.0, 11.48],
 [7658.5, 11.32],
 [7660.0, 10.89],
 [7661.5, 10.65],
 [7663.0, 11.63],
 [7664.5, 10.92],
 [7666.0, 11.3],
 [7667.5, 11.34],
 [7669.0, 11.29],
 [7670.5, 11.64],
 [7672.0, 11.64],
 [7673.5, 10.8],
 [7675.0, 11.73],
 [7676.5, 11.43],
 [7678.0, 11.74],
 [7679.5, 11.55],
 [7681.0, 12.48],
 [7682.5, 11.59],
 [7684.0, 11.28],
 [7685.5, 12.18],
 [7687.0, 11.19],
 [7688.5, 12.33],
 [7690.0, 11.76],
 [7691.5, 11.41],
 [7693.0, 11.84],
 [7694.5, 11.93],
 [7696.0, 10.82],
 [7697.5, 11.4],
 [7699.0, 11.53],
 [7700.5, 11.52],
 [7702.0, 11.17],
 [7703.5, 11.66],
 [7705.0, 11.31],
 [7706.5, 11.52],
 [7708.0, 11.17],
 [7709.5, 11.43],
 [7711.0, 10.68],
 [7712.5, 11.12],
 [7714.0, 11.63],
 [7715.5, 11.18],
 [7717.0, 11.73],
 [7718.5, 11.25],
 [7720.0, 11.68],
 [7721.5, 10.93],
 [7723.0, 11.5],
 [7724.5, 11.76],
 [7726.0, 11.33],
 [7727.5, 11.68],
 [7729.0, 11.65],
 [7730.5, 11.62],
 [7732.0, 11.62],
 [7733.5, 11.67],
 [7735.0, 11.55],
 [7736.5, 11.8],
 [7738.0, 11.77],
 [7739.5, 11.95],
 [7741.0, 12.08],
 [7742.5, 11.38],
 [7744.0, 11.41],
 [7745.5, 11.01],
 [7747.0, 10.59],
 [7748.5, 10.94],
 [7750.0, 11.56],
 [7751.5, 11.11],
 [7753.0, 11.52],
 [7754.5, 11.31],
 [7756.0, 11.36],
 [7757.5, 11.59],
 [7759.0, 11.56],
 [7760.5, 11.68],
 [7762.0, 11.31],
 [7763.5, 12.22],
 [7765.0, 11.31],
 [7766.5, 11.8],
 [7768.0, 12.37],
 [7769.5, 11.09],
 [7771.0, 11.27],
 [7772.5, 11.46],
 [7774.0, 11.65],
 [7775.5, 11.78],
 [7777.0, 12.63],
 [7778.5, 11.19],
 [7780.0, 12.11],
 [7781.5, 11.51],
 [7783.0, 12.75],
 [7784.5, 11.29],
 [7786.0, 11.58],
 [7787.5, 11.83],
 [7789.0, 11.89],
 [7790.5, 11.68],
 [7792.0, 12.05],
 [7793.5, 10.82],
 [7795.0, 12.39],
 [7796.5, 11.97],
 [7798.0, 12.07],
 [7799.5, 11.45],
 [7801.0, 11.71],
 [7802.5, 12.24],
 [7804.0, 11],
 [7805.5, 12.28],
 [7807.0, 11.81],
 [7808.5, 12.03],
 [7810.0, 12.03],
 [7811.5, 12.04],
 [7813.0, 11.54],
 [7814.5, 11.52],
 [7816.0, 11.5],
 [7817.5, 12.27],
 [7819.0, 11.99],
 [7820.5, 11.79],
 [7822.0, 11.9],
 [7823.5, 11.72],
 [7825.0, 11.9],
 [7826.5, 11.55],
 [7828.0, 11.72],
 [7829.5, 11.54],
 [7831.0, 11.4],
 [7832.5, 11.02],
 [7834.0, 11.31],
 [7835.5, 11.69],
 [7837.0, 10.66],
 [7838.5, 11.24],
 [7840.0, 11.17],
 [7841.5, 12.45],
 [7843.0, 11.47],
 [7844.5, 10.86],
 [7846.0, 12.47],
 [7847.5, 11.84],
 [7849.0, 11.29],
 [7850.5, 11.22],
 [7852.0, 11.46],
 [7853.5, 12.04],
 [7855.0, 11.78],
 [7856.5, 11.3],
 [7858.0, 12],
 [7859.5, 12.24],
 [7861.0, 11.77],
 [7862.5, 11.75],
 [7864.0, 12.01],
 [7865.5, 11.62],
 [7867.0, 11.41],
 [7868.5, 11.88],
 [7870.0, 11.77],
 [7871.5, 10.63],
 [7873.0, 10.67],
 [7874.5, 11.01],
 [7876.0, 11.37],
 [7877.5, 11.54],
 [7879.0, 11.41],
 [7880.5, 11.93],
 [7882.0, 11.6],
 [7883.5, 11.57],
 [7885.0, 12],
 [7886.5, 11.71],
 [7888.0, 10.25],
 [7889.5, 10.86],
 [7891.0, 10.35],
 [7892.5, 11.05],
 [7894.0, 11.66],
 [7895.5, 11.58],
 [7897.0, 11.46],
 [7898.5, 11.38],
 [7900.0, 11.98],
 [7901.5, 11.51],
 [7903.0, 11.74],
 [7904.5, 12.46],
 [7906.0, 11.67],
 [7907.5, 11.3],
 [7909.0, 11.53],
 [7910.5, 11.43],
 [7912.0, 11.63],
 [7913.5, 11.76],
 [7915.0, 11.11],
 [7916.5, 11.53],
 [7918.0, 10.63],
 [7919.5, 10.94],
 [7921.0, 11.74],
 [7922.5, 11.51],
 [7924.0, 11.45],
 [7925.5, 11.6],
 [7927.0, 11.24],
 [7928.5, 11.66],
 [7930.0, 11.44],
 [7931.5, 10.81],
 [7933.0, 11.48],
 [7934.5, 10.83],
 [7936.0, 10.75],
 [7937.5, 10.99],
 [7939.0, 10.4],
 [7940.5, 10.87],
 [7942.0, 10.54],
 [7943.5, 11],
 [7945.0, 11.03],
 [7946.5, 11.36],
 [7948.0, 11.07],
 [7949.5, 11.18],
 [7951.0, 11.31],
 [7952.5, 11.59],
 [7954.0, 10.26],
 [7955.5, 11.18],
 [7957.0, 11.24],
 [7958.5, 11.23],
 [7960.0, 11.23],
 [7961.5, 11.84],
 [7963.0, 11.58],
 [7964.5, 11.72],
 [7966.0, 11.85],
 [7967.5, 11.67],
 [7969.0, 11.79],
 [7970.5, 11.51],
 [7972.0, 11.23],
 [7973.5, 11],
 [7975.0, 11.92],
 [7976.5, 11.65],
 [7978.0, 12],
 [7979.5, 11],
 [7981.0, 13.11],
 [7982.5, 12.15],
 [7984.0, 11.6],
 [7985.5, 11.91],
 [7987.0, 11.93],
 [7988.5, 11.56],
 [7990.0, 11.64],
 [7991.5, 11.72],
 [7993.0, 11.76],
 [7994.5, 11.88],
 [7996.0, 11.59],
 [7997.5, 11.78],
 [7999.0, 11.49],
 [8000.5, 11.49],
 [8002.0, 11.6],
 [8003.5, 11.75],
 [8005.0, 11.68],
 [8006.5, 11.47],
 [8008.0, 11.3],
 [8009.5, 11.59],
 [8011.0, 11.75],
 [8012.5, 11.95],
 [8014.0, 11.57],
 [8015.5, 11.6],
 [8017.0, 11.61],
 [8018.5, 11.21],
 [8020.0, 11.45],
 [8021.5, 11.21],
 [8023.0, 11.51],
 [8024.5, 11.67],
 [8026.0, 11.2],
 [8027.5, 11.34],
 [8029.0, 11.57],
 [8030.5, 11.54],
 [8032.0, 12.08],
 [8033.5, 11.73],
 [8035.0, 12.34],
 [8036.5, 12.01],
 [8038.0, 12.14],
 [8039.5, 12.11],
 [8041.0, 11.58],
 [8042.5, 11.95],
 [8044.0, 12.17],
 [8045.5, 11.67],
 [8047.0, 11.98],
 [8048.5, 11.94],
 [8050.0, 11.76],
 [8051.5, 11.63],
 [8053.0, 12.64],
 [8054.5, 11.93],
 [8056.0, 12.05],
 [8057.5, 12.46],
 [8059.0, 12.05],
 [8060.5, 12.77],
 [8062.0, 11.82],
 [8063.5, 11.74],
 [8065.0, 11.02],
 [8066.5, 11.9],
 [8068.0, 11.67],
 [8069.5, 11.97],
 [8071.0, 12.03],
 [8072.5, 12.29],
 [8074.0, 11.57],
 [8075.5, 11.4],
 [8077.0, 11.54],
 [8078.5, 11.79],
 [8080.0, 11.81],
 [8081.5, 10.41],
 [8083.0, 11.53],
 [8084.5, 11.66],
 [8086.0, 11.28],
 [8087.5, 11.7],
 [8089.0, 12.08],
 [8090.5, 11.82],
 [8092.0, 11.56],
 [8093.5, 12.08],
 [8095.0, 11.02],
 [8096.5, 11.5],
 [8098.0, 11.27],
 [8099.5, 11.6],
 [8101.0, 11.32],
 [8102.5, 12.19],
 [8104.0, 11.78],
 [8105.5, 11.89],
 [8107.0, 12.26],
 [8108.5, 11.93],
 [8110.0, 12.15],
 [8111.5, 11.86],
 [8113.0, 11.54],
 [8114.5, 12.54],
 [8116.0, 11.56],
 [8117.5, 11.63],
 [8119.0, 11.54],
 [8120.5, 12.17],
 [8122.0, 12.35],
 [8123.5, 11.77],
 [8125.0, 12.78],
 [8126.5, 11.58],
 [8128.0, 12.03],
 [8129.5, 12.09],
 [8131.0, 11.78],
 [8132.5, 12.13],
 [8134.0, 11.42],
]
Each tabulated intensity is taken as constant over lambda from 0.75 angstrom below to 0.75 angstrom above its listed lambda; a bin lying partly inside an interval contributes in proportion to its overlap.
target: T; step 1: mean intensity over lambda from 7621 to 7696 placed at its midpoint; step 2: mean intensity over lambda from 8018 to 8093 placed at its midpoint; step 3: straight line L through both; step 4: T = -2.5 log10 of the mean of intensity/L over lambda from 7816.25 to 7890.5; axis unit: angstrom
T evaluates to 0.01 mag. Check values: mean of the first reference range 11.6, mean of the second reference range 11.8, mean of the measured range 11.5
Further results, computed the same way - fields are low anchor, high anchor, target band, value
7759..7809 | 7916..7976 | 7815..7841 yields 0.01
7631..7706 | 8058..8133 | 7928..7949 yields 0.07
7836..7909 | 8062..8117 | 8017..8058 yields -0.01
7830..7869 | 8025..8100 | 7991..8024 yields 0.01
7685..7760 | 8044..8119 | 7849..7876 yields 0.00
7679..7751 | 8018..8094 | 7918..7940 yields 0.05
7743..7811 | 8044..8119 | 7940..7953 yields 0.06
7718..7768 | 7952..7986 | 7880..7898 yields 0.02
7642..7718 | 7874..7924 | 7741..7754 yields 0.02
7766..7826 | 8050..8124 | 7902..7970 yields 0.05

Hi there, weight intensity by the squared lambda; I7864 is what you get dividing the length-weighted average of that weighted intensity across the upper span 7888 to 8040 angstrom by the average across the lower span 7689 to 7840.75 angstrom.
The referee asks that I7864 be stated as 1.0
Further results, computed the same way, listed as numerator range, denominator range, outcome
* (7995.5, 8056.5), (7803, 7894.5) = 1.06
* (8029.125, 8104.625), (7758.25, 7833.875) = 1.08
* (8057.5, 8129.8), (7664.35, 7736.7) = 1.13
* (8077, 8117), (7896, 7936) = 1.07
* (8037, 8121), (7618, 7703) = 1.13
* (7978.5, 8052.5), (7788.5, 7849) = 1.05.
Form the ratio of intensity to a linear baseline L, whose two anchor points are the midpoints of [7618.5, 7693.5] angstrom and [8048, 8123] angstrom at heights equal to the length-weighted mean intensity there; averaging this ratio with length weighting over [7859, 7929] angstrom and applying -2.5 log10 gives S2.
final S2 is 0.03 mag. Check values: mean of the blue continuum 11.6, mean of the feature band 11.5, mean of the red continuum 11.8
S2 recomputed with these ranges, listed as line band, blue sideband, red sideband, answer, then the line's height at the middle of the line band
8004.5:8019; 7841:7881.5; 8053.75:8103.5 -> 0.01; 11.7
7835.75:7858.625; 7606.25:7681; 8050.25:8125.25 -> 0.02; 11.8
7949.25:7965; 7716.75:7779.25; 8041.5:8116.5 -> 0.04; 11.7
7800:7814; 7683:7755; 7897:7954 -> -0.04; 11.4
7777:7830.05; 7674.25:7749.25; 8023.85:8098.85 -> -0.02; 11.6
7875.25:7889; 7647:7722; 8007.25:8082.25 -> 0.01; 11.6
